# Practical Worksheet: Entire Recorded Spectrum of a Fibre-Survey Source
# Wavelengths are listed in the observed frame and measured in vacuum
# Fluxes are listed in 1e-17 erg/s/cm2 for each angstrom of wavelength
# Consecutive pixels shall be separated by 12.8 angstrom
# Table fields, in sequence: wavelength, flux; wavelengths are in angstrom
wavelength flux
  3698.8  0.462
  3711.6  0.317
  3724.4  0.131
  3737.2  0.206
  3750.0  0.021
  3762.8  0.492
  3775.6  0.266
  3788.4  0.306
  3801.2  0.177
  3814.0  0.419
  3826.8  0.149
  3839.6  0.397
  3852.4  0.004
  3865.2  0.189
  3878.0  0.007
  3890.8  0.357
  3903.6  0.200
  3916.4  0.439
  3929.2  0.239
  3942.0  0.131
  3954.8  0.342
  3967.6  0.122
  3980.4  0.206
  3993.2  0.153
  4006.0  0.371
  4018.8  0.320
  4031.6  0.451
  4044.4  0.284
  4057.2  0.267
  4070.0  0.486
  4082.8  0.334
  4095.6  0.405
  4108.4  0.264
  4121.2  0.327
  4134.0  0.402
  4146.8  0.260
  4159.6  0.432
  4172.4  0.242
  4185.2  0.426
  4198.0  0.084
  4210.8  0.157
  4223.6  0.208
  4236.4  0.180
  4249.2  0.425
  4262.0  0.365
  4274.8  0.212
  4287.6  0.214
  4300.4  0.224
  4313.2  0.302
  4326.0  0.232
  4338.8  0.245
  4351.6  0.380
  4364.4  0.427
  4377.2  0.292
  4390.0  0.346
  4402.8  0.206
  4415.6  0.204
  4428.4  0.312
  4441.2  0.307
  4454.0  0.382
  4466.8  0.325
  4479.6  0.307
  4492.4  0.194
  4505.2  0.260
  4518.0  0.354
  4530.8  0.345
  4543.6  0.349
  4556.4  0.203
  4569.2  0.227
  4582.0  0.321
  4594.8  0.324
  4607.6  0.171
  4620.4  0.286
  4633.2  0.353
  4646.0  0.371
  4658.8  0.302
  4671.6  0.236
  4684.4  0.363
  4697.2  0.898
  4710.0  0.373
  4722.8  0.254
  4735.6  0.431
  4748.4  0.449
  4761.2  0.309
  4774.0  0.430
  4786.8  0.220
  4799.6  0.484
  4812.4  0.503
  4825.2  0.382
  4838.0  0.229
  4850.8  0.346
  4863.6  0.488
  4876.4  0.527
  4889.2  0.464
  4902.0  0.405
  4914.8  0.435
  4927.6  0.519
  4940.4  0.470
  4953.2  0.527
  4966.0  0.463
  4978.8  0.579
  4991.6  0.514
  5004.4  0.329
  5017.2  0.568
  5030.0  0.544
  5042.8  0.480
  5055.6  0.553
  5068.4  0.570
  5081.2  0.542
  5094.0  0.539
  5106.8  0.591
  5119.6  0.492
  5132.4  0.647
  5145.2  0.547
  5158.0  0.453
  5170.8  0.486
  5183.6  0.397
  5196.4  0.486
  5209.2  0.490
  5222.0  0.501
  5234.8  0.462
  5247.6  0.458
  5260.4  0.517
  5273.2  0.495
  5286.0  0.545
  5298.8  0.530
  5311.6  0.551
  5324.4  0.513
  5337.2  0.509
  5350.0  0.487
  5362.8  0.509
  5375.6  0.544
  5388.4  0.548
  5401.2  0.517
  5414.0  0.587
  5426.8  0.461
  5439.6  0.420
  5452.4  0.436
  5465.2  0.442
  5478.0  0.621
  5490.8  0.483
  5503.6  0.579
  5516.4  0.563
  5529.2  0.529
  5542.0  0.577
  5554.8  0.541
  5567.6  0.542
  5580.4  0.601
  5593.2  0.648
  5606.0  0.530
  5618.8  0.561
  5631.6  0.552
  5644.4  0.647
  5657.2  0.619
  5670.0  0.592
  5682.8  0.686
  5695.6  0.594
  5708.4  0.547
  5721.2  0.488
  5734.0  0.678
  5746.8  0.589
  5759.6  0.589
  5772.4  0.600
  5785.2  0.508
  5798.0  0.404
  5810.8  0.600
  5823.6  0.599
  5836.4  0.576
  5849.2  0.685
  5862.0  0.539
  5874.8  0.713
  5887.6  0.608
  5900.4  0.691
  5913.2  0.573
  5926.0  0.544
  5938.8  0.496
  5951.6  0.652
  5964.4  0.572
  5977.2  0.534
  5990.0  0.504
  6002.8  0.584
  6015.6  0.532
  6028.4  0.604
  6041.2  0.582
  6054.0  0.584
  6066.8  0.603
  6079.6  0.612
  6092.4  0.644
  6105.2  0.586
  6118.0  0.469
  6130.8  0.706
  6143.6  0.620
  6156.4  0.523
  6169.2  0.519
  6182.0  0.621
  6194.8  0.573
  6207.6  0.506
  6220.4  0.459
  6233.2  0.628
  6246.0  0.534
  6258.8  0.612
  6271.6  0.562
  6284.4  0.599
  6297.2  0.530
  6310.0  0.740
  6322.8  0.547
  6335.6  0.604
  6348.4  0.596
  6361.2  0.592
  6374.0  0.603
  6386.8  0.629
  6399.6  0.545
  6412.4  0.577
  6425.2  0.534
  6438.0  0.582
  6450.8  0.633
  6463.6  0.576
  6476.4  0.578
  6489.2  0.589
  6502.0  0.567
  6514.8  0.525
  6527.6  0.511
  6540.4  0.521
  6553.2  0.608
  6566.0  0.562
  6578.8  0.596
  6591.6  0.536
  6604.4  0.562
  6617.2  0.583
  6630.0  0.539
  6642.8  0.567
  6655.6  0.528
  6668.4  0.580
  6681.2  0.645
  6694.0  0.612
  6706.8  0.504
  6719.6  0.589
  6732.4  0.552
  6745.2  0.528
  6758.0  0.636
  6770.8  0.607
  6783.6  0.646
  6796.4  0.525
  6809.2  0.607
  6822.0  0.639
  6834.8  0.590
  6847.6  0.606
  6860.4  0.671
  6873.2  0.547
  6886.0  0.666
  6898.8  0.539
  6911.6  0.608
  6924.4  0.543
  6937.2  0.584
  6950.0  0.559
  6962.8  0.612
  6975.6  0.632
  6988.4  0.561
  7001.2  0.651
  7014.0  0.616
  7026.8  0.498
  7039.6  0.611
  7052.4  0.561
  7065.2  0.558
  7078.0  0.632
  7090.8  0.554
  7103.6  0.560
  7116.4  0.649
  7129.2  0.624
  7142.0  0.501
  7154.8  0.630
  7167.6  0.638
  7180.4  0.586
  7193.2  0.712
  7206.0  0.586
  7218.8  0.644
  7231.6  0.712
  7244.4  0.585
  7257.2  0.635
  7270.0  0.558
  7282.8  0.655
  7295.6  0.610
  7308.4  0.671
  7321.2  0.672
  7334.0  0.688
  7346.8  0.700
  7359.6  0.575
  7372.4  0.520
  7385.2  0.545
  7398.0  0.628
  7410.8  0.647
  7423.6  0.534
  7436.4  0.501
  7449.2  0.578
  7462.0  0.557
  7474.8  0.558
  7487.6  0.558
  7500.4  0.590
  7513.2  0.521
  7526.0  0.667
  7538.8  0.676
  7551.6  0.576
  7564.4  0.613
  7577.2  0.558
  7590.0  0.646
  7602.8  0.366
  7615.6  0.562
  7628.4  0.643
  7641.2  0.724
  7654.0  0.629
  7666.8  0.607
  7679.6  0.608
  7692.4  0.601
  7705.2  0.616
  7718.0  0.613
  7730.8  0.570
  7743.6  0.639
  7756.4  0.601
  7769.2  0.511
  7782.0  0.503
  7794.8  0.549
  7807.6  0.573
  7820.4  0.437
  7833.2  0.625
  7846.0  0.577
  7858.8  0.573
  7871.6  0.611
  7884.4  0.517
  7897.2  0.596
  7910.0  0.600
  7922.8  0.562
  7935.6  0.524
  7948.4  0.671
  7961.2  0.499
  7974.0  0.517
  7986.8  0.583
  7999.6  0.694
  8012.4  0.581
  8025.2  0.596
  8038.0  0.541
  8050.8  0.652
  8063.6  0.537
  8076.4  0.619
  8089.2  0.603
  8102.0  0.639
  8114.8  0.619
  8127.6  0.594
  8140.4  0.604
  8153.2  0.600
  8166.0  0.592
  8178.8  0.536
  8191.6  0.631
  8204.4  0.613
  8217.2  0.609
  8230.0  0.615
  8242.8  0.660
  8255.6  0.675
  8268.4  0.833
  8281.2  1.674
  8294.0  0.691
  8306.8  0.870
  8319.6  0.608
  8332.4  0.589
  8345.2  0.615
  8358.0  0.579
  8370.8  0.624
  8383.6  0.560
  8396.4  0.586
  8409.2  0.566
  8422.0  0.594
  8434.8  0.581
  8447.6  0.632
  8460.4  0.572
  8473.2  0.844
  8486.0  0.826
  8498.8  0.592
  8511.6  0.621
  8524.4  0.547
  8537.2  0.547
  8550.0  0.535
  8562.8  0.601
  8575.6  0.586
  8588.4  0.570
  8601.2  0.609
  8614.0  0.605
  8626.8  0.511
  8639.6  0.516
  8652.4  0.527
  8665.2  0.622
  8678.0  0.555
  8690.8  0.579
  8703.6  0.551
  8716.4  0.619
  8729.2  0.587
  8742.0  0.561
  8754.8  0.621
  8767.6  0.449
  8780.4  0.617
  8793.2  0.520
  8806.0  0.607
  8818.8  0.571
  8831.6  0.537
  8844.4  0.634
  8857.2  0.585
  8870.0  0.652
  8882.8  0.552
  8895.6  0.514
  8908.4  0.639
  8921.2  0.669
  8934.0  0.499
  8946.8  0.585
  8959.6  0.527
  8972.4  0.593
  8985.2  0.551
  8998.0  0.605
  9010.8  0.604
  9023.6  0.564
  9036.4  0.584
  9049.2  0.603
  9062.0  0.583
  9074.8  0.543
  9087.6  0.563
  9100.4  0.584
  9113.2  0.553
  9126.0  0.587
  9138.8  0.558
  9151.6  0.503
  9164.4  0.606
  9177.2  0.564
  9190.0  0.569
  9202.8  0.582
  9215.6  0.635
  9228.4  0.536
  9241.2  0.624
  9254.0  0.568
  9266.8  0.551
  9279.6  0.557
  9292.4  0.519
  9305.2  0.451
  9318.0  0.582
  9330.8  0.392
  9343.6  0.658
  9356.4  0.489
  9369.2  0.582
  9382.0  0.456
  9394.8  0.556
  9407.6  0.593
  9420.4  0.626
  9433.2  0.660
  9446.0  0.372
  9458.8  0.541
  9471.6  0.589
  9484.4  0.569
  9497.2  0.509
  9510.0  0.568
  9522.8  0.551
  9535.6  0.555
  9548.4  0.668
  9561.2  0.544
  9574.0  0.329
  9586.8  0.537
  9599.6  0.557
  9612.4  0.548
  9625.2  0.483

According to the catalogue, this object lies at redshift 0.26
